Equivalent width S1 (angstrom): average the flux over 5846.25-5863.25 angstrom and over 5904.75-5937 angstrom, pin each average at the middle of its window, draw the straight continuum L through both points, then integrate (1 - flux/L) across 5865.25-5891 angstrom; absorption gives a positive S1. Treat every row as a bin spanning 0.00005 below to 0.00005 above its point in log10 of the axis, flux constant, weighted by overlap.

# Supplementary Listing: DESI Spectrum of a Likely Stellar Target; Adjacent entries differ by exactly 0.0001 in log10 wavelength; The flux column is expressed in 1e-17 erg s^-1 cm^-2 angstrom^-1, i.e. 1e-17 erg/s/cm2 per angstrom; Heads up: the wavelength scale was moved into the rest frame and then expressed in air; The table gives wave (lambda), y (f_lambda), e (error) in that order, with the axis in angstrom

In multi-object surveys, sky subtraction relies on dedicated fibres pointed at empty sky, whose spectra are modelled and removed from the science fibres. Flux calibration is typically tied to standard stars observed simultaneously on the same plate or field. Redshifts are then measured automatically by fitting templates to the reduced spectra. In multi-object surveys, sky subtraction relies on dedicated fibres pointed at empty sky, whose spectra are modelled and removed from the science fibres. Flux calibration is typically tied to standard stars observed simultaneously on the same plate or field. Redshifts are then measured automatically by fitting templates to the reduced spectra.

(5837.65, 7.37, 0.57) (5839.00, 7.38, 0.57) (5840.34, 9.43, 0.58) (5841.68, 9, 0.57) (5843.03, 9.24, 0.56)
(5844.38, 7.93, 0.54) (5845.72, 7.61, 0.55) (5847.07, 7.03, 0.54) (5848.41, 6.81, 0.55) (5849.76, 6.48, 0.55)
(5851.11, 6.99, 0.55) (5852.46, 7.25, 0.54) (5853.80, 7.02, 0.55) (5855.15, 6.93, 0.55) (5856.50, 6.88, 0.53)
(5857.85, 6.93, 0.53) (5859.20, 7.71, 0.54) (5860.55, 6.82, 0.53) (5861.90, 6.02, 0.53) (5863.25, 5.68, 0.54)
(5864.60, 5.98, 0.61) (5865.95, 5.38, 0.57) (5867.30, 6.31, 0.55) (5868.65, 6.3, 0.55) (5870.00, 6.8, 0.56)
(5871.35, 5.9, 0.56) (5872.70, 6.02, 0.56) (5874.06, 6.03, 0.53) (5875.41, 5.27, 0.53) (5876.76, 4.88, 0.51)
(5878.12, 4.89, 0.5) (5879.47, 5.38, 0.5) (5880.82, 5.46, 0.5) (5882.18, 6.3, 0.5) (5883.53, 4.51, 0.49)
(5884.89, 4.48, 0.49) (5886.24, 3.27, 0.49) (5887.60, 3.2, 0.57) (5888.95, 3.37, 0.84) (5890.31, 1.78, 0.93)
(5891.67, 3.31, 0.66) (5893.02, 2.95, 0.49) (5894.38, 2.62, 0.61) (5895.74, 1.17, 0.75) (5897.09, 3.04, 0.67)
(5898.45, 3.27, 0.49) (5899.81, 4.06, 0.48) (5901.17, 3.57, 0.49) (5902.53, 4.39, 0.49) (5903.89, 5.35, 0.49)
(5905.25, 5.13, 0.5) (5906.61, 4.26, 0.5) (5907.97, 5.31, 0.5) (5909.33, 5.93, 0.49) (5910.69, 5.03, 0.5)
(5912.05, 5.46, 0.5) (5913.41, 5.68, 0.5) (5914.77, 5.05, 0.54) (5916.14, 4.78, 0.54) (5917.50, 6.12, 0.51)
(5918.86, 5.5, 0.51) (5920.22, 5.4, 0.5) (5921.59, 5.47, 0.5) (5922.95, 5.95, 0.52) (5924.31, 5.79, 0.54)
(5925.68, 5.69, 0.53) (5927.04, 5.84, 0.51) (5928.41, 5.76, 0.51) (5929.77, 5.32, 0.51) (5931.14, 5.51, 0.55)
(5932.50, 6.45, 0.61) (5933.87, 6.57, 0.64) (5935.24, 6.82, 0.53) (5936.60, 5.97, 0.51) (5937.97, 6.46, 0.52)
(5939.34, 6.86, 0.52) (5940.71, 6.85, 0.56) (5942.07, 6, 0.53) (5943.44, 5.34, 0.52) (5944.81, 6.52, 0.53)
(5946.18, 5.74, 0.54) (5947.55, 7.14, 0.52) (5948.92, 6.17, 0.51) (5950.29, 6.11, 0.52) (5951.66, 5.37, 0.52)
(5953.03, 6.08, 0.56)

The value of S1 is 5.7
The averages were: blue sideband 6.86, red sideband 5.62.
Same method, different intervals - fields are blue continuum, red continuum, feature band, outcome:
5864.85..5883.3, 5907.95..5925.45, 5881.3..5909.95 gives 8.9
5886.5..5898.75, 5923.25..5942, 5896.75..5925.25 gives -4.8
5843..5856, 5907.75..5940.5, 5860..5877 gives 2.2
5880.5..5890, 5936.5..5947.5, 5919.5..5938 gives -0.3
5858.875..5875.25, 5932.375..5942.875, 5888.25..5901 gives 6.9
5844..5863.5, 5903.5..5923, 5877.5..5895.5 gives 6.5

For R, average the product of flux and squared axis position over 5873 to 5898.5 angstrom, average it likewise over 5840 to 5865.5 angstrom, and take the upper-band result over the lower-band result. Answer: 0.56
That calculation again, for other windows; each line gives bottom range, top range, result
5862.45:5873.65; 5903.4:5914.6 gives 0.88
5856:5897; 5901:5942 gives 1.14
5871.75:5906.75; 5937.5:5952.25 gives 1.53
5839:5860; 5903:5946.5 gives 0.78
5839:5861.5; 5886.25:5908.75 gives 0.48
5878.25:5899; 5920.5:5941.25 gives 1.69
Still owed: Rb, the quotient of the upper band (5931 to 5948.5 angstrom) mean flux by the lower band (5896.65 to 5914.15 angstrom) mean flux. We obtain 1.36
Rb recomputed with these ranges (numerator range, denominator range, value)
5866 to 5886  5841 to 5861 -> 0.75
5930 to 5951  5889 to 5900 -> 2.28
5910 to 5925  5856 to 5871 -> 0.85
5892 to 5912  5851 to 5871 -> 0.61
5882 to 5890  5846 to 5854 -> 0.57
